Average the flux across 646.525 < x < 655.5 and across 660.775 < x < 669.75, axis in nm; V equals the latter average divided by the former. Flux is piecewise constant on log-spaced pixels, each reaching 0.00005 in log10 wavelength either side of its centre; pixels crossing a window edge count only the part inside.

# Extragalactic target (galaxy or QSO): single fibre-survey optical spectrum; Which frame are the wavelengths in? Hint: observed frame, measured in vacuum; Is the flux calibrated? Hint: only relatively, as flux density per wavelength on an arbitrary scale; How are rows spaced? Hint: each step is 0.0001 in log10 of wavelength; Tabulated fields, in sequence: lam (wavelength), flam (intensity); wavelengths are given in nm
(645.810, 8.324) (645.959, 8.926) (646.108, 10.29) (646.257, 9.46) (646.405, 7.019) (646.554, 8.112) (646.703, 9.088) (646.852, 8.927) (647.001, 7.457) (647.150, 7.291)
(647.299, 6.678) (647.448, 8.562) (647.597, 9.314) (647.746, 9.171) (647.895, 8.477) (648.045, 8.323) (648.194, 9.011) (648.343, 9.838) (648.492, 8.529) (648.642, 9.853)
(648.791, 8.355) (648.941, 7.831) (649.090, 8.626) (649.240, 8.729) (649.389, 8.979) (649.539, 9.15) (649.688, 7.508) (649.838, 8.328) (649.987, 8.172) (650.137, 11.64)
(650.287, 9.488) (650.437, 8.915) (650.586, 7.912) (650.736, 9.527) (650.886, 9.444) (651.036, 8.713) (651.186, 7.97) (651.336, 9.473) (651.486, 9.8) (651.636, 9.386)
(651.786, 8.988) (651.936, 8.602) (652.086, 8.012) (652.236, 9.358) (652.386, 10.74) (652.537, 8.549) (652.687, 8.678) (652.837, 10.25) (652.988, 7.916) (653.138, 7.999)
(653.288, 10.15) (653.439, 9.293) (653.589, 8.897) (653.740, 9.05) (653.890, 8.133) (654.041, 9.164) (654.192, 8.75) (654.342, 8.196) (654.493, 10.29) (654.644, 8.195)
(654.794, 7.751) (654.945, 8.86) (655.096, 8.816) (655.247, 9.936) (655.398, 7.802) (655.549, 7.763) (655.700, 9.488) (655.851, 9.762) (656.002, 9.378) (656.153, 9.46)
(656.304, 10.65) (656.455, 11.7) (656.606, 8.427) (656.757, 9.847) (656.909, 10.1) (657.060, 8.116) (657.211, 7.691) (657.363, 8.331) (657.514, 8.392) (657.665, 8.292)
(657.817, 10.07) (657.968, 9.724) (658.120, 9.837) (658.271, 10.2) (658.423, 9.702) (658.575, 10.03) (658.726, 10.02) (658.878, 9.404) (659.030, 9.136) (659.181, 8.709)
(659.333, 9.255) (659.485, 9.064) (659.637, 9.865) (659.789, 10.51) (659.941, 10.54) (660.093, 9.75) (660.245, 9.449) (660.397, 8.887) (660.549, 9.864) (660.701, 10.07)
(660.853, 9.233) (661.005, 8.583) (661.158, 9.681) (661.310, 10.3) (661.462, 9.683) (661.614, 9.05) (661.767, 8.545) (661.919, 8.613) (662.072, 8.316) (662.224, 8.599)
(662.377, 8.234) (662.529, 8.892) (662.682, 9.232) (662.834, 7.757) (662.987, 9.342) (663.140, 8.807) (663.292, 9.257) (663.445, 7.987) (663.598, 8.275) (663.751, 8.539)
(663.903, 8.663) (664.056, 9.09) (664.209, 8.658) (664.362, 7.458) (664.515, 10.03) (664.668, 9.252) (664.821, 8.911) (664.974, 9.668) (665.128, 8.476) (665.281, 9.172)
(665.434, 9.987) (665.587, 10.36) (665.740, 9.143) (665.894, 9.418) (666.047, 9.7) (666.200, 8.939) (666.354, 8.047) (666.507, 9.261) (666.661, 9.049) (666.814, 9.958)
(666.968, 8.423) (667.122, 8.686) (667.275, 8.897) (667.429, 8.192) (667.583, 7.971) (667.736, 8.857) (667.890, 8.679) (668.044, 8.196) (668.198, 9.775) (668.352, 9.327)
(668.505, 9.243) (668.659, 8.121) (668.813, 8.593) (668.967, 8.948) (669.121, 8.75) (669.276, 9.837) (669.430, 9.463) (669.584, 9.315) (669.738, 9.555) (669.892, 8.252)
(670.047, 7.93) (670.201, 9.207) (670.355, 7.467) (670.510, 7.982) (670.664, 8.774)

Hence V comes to 1.02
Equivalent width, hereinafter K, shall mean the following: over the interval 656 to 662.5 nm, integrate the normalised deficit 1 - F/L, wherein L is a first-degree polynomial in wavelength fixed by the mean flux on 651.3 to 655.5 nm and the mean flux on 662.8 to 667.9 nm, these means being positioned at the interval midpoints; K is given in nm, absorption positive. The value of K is -0.32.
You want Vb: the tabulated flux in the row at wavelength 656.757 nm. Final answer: 9.847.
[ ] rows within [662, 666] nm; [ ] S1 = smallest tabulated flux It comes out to 7.458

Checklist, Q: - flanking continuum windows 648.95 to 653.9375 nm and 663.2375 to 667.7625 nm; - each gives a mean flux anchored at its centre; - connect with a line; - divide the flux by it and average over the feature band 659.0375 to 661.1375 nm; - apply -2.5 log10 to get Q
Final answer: -0.07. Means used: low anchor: 8.97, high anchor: 8.94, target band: 9.51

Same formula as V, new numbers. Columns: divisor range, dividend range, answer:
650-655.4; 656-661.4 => 1.05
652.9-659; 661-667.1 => 0.98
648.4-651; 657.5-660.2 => 1.08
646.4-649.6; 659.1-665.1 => 1.06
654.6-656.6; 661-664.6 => 0.96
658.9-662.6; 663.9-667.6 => 0.97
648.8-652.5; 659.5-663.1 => 1.03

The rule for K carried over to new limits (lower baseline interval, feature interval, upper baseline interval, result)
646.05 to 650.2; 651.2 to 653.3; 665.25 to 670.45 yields -0.09 nm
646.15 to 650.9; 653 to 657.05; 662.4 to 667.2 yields -0.14 nm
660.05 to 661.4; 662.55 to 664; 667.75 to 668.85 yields 0.10 nm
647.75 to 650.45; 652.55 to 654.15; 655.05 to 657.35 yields 0.03 nm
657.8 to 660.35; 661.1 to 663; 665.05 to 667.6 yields 0.10 nm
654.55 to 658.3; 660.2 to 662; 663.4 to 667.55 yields -0.05 nm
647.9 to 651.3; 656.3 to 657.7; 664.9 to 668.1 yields -0.03 nm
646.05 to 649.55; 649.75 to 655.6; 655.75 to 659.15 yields 0.06 nm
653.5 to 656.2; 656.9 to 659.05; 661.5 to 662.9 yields -0.12 nm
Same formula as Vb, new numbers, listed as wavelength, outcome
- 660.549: 9.864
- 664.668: 9.252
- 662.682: 9.232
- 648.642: 9.853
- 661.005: 8.583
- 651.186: 7.97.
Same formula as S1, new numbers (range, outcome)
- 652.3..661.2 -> 7.691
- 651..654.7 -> 7.916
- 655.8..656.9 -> 8.427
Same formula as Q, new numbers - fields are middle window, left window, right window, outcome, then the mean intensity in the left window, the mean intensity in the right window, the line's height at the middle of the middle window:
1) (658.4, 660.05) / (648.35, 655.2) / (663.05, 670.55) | -0.09 mag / 8.92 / 8.9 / 8.91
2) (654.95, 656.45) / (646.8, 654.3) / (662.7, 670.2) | -0.06 mag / 8.84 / 8.93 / 8.87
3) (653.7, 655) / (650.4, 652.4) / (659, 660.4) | 0.06 mag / 9.02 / 9.56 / 9.21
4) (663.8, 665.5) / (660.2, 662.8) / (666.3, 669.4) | 0.00 mag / 9.11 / 8.86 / 8.98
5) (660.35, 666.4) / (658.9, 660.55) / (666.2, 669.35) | 0.02 mag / 9.53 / 8.84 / 9.22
